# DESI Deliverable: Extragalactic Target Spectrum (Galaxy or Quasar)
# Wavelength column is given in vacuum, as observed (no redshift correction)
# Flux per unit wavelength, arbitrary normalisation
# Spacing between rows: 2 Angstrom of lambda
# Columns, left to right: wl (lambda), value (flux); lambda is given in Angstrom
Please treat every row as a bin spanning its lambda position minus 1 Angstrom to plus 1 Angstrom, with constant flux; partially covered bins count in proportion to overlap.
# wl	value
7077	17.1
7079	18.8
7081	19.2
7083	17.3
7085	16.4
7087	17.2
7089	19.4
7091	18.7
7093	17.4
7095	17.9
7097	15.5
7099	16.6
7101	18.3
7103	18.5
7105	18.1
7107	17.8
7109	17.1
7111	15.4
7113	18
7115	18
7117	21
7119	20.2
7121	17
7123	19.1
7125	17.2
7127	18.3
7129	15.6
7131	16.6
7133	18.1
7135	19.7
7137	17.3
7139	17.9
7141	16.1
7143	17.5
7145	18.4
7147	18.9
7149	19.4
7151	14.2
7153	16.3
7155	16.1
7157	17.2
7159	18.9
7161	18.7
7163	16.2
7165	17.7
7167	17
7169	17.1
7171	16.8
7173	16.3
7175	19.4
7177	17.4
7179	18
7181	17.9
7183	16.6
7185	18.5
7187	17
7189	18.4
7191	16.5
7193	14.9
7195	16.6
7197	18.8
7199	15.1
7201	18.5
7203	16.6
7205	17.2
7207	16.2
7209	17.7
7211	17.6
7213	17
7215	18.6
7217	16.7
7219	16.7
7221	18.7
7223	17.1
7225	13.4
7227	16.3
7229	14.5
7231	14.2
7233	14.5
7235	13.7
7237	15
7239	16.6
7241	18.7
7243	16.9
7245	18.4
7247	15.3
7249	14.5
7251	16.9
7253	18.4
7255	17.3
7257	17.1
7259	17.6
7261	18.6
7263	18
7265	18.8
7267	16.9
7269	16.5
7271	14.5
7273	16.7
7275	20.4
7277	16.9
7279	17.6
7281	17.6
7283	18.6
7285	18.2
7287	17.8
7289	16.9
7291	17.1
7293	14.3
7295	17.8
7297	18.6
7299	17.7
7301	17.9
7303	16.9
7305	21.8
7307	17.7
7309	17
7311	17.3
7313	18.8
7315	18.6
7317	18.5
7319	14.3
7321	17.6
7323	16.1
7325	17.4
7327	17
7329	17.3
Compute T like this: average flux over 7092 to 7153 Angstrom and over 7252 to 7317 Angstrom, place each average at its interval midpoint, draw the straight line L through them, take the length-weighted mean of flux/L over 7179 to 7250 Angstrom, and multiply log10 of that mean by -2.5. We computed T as 0.07 mag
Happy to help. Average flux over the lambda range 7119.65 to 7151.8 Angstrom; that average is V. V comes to 17.6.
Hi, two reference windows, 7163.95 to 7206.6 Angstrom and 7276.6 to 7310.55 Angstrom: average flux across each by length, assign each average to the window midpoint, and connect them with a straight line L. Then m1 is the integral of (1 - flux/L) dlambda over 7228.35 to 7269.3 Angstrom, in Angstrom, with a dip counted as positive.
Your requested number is 2.1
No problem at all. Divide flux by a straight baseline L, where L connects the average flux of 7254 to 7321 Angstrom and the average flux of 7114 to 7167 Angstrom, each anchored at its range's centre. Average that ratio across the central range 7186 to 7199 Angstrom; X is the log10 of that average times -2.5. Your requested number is 0.05 mag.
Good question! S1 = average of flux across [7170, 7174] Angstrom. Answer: 16.6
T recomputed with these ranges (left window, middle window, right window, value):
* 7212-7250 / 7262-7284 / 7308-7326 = -0.05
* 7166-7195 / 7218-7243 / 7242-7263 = 0.09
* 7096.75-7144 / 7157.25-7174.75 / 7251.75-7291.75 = 0.02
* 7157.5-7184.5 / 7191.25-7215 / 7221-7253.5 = -0.01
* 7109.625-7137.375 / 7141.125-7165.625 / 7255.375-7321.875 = 0.03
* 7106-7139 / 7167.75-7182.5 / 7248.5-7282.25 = 0.01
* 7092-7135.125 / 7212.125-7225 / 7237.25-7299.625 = 0.02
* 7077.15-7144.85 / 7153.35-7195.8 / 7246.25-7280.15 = 0.02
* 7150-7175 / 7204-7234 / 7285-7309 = 0.05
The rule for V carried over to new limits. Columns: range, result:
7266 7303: 17.3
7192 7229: 16.8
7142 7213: 17.3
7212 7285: 16.8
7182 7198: 17.2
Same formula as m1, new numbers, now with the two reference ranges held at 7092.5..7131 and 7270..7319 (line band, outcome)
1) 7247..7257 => 0.6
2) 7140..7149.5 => -0.2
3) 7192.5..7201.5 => 0.5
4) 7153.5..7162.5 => 0.1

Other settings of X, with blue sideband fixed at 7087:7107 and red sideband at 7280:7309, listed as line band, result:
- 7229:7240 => 0.20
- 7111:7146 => -0.01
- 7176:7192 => 0.01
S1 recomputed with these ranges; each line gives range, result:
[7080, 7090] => 17.9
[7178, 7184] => 17.5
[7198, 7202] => 16.8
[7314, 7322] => 17.2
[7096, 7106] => 17.4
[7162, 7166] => 16.9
